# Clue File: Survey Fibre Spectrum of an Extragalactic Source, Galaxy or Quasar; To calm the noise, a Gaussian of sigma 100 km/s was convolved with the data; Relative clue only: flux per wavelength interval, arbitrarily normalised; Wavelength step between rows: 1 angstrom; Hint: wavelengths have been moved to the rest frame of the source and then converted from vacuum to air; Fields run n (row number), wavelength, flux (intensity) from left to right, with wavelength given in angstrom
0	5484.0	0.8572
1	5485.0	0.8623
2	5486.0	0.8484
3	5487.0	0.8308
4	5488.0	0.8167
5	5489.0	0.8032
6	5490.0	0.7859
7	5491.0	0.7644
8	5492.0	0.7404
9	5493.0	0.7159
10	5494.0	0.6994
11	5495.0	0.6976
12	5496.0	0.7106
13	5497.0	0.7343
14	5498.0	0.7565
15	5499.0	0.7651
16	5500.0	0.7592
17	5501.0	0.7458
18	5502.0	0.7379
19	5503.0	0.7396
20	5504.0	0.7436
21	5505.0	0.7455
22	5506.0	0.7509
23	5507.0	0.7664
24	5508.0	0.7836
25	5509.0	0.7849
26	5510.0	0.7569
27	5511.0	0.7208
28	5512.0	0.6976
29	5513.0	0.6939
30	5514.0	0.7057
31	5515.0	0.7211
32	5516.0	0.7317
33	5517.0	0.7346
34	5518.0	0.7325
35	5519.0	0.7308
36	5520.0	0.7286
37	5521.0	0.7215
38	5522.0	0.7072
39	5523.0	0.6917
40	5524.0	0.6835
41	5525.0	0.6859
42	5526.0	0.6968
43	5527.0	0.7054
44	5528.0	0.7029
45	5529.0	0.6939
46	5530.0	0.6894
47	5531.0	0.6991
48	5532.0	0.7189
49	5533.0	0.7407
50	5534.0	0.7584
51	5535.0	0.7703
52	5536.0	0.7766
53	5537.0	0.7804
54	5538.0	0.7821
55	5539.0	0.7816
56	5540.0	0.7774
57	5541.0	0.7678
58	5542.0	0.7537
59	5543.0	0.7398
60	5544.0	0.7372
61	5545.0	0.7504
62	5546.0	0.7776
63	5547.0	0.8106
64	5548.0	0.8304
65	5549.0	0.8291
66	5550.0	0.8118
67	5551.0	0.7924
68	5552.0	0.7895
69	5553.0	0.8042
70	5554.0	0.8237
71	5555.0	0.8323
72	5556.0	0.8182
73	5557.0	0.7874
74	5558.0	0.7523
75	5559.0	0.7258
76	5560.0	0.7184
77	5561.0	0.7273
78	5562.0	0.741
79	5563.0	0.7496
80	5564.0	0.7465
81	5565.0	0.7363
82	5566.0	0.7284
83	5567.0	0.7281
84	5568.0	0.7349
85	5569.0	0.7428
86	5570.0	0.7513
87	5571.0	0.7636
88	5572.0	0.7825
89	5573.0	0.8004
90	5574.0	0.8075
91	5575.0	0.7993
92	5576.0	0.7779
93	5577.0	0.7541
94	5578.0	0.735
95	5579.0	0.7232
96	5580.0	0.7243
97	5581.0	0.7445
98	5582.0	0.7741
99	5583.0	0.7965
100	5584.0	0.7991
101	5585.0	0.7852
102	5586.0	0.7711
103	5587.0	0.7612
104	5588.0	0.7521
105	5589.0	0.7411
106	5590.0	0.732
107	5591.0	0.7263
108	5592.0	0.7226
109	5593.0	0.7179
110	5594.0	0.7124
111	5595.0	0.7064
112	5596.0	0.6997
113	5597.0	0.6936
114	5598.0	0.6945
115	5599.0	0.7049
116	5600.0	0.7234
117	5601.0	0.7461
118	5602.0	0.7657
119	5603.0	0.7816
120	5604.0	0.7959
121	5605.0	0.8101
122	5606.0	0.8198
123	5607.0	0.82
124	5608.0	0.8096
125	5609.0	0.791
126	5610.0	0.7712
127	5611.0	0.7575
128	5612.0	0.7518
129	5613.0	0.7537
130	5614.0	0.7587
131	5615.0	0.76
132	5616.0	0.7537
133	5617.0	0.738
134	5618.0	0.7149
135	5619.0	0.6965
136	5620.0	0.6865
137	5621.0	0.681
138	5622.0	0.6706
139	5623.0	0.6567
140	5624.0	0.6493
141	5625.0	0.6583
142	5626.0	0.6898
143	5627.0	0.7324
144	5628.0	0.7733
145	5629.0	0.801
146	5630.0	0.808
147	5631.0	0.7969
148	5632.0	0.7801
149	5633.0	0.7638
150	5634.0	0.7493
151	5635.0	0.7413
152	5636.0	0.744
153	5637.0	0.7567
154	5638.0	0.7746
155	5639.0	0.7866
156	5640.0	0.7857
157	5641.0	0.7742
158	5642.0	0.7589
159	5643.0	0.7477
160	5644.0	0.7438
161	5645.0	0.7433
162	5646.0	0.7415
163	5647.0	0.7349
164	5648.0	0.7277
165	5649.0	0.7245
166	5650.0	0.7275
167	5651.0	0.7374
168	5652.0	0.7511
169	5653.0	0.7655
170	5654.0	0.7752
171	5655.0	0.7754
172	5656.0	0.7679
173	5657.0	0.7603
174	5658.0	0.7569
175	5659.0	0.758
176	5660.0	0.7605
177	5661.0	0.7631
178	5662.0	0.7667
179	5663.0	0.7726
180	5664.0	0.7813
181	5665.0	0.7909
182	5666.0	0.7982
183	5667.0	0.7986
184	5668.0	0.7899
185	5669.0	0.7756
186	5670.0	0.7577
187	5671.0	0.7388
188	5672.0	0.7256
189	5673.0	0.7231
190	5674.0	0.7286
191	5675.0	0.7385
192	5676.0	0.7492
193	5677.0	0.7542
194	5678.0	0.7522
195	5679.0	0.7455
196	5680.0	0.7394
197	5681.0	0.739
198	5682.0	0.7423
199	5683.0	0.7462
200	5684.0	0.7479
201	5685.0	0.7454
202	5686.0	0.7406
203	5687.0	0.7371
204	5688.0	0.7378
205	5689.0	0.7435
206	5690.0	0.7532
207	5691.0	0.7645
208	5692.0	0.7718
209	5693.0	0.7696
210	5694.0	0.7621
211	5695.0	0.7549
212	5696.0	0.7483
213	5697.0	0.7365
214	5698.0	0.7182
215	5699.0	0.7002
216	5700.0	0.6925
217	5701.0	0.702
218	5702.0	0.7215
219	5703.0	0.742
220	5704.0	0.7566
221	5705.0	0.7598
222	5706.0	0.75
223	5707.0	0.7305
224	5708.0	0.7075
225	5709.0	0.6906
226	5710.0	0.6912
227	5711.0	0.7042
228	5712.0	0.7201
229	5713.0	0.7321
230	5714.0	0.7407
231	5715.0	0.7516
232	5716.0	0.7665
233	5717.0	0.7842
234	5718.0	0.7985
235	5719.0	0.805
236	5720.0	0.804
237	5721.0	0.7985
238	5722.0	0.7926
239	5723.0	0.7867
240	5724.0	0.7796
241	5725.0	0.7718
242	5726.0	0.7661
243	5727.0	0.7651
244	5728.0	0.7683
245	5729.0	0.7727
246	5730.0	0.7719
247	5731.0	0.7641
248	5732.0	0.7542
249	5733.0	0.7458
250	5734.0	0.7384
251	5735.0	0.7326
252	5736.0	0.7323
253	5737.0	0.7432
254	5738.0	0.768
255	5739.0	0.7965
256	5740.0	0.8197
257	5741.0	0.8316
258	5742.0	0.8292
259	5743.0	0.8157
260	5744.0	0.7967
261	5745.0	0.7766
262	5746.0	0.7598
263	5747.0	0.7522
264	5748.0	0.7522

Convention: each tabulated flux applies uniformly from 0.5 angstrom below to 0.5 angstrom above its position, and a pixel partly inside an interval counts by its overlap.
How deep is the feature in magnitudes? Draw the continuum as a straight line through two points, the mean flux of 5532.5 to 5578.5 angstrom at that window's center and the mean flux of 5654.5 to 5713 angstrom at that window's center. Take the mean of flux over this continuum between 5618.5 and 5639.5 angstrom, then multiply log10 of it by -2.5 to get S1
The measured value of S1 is 0.03 mag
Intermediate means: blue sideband 0.77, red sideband 0.746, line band 0.733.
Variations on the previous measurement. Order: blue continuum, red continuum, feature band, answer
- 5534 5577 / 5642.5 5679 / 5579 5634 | 0.028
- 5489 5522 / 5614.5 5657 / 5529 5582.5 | -0.035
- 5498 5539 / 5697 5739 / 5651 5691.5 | -0.015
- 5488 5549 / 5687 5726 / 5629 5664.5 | -0.021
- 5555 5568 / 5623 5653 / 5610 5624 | 0.040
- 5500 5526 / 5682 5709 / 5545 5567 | -0.064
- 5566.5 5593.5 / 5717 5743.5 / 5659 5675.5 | 0.010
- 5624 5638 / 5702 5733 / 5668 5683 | 0.012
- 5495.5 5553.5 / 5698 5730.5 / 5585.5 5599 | 0.033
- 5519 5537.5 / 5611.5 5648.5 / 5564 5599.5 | -0.023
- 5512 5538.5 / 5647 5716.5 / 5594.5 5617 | -0.033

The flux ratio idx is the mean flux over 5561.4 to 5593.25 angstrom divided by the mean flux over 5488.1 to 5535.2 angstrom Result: 1.0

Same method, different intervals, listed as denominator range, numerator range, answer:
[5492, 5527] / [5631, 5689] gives 1.04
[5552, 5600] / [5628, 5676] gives 1.01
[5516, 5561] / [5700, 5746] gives 1.01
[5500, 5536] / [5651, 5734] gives 1.04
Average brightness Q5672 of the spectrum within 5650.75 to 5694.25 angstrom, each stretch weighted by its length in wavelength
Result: 0.757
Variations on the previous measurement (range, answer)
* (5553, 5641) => 0.752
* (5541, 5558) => 0.791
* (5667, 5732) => 0.75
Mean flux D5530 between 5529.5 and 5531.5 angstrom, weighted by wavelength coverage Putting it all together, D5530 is 0.694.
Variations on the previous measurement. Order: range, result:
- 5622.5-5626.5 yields 0.664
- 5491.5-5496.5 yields 0.713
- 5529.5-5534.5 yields 0.721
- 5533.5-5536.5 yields 0.768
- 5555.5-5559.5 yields 0.771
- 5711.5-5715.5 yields 0.736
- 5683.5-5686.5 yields 0.745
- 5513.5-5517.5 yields 0.723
